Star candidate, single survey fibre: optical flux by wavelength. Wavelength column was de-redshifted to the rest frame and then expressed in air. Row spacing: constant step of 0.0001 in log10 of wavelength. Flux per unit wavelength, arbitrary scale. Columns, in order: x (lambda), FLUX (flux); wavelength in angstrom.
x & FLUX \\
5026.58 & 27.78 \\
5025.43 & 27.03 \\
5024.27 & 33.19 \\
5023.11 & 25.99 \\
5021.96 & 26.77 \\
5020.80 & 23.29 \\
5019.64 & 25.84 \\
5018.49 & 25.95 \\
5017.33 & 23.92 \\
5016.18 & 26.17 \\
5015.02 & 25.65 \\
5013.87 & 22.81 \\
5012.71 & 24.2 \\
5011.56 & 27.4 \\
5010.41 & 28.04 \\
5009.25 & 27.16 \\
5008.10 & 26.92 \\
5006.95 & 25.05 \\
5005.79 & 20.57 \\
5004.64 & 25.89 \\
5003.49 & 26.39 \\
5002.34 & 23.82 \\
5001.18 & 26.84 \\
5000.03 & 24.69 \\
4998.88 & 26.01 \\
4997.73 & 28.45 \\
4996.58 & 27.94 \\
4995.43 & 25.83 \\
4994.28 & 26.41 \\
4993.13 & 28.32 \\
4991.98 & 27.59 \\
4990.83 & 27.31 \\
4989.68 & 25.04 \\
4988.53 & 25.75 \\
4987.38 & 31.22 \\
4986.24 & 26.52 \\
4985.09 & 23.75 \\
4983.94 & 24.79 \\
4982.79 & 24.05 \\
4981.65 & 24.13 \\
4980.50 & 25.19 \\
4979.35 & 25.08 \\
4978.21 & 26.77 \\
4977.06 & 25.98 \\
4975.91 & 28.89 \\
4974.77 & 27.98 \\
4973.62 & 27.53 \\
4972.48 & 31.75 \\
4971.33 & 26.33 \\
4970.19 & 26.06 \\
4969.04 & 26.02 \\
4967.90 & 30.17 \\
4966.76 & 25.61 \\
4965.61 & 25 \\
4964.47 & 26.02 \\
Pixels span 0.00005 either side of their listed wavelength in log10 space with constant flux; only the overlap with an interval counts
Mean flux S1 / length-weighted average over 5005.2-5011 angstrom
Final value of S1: 25.6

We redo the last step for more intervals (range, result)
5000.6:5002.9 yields 25.3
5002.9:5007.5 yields 24.5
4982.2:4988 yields 26.1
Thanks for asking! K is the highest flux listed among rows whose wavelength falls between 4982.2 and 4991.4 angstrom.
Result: 31.22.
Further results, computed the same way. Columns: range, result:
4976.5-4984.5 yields 26.77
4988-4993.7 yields 28.32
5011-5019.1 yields 27.4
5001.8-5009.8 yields 27.16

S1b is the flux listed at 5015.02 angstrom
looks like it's 25.65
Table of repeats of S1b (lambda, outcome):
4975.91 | 28.89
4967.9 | 30.17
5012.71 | 24.2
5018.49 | 25.95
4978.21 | 26.77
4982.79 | 24.05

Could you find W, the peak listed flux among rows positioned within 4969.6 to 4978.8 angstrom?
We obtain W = 31.75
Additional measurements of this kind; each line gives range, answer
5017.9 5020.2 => 25.95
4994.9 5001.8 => 28.45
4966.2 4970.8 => 30.17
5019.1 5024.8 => 33.19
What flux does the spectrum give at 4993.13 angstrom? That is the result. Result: 28.32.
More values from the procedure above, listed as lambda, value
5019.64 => 25.84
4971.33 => 26.33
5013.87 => 22.81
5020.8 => 23.29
